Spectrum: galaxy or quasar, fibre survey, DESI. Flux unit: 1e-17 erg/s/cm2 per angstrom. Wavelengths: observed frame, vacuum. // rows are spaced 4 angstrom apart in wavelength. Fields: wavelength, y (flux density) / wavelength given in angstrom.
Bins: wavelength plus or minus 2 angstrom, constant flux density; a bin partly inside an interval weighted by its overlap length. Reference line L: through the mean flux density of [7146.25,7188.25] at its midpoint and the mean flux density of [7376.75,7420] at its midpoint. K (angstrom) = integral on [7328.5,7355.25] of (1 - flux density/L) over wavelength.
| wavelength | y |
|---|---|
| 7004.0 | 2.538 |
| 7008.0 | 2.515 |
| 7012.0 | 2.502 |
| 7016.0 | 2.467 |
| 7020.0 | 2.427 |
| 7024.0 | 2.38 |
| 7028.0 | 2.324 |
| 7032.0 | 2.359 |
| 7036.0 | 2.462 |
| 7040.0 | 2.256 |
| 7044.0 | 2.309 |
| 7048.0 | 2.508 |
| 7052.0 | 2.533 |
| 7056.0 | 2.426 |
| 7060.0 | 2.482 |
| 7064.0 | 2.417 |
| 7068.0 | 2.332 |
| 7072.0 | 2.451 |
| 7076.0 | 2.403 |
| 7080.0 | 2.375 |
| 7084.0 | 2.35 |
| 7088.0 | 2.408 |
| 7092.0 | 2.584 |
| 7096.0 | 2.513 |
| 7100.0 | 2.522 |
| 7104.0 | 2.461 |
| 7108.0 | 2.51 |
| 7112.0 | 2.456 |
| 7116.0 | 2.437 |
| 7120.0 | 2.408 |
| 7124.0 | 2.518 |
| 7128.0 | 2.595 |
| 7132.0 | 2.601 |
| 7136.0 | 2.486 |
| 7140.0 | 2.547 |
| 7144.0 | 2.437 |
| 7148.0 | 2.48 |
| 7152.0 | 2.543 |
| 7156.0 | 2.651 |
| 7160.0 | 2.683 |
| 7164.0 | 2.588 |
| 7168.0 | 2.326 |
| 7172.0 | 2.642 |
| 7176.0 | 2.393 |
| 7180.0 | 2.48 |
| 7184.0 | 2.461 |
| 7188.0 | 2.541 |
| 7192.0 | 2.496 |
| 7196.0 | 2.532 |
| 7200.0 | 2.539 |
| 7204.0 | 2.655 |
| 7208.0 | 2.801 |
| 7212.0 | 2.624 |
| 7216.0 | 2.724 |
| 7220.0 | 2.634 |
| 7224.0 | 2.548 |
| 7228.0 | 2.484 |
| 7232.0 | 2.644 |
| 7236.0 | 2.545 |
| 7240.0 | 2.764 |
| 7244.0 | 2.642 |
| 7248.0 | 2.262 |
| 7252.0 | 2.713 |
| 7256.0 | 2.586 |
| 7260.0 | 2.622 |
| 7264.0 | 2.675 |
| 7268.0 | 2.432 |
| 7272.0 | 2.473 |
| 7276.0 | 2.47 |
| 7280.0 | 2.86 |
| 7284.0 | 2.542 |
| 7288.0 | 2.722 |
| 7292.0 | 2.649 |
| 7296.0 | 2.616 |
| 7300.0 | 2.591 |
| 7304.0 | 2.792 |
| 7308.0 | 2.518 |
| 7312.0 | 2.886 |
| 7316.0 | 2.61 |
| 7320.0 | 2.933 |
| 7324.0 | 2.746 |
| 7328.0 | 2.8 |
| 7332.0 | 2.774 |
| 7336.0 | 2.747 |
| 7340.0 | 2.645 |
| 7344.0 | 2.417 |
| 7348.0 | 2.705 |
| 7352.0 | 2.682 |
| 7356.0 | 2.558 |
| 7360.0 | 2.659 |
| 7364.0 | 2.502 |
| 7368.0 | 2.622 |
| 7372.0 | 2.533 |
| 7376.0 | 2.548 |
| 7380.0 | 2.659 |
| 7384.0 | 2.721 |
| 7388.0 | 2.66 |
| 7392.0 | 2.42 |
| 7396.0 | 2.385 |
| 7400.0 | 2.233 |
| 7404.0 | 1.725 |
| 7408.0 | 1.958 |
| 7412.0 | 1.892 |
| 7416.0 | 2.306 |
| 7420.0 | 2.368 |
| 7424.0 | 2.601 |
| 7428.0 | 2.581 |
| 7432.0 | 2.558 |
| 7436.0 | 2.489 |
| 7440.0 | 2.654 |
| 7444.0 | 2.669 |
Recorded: -3.45 angstrom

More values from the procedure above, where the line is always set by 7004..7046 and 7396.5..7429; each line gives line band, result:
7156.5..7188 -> -2.56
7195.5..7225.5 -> -4.27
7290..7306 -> -2.81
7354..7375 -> -3.24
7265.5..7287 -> -2.74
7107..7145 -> -2.37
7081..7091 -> -0.10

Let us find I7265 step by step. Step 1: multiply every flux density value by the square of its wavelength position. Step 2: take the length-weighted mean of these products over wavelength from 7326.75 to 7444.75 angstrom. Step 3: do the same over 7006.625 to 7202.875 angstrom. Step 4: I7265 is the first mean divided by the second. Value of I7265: 1.09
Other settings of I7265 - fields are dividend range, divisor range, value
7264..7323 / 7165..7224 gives 1.06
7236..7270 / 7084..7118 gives 1.09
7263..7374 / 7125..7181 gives 1.09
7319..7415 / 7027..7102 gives 1.13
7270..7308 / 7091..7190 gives 1.09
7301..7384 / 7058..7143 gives 1.15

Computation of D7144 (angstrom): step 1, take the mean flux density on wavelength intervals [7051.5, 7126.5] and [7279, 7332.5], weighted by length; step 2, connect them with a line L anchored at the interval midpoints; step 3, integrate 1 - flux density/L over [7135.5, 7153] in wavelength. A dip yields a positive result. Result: 0.1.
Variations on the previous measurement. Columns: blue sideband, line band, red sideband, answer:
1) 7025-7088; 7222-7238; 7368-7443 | -1.0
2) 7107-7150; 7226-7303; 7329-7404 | -1.9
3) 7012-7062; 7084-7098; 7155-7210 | -0.1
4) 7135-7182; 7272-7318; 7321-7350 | 0.1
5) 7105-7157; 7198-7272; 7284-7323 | 0.5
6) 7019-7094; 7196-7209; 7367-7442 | -1.2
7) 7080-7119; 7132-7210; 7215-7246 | 0.2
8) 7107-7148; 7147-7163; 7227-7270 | -0.5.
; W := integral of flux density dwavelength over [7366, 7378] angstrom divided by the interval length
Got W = 2.57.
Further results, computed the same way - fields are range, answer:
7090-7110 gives 2.52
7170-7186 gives 2.49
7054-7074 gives 2.42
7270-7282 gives 2.6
